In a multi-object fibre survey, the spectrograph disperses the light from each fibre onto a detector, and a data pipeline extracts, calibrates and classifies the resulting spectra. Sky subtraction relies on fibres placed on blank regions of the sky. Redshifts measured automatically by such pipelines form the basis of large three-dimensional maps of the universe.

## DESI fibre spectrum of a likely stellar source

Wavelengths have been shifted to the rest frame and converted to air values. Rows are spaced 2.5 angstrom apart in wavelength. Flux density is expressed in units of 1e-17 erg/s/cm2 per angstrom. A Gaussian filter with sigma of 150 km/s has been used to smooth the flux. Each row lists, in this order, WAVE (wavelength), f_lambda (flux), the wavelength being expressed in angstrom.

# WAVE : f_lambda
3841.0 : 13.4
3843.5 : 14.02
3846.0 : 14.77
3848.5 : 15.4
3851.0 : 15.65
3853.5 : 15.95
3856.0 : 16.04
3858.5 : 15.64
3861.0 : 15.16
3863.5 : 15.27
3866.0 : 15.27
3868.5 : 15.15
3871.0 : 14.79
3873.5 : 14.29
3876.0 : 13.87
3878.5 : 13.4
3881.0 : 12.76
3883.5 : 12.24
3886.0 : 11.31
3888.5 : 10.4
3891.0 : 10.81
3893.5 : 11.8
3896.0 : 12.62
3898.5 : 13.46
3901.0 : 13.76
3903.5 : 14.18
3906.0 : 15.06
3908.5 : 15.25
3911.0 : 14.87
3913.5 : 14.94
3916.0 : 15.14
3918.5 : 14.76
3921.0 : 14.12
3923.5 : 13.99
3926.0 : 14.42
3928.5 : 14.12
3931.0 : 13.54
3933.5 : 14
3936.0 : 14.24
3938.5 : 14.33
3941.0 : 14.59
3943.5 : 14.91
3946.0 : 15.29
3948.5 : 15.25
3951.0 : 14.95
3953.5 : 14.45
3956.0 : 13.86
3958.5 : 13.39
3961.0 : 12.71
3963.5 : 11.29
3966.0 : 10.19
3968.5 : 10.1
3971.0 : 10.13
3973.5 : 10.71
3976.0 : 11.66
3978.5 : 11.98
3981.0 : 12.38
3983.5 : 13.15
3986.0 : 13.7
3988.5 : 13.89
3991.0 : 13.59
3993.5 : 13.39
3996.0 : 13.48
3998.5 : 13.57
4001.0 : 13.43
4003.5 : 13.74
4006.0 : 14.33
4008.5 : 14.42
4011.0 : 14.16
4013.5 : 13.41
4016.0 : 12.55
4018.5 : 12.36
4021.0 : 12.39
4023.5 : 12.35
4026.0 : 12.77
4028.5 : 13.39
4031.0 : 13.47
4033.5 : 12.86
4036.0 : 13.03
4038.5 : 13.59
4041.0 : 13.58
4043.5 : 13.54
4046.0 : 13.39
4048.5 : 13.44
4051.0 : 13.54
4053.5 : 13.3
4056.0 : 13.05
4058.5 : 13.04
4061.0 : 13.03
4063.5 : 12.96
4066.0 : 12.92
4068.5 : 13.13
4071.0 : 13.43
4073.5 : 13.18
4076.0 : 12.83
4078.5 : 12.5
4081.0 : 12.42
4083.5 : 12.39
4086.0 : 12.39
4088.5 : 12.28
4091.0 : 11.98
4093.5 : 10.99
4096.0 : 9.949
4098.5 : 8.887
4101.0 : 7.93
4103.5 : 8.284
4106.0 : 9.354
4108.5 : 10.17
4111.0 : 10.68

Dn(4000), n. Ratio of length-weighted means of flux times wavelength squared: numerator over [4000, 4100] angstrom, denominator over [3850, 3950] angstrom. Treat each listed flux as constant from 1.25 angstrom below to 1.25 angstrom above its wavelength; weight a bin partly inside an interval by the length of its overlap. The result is 0.98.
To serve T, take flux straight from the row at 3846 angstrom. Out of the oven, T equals 14.77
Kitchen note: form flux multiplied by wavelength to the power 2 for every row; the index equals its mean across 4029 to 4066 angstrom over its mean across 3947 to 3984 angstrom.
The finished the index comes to 1.1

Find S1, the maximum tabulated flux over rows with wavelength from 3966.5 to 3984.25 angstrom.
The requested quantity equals 13.15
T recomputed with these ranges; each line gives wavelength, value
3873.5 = 14.29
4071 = 13.43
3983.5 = 13.15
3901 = 13.76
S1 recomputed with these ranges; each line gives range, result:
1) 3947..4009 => 15.25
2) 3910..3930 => 15.14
